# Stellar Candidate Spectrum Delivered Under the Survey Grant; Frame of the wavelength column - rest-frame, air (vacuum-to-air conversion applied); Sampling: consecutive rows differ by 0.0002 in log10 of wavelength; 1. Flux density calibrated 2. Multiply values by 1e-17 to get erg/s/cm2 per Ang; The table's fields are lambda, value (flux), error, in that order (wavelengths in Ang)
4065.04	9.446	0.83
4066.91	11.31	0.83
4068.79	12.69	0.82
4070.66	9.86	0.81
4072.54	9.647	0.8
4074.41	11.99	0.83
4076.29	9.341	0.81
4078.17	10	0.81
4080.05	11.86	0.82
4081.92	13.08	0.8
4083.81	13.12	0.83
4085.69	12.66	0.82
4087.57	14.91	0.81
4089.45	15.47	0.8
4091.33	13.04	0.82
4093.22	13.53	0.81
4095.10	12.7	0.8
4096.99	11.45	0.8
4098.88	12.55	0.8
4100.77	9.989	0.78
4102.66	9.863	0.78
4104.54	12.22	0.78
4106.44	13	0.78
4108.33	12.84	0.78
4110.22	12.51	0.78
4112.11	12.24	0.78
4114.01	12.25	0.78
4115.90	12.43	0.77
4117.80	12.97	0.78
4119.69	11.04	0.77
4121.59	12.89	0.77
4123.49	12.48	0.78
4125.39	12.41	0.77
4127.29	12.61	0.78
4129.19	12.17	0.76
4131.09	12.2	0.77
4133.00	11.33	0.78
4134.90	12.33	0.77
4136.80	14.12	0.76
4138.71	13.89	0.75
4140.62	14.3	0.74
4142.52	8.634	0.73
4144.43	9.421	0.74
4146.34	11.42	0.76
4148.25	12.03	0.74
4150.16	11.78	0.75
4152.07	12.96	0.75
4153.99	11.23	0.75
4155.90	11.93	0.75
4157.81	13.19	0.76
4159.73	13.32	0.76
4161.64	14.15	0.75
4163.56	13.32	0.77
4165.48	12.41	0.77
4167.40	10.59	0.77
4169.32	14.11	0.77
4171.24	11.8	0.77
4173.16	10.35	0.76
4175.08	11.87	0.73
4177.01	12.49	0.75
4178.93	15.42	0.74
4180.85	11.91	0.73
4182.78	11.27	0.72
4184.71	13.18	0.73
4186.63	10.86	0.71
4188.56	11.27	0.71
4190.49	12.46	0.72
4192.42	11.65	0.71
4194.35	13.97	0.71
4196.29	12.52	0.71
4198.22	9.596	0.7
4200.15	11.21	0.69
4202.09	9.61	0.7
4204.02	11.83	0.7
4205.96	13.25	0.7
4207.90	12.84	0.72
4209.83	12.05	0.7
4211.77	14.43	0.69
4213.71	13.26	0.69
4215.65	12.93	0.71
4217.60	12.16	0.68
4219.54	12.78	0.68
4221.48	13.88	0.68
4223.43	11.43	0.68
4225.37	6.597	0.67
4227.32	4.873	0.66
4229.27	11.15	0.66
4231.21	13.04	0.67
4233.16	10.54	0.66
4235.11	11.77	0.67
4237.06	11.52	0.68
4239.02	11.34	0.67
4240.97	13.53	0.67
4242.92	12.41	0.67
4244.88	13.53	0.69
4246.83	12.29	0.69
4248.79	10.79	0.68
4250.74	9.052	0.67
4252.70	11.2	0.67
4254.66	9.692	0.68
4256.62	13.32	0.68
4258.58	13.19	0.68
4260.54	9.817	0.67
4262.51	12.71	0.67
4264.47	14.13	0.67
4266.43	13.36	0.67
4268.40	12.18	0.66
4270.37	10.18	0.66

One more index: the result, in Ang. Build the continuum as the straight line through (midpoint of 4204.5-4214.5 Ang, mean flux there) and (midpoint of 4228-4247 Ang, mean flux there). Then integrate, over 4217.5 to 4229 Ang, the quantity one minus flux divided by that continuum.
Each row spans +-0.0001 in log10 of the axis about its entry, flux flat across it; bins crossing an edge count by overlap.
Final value 2.2 Ang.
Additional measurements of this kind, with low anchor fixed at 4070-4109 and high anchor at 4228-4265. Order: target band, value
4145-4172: -1.1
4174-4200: -0.6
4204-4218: -1.3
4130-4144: -0.4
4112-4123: -0.3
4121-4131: -0.4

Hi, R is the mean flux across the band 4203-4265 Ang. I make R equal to 11.8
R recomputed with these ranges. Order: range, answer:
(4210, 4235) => 11.5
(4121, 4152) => 12.1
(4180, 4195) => 12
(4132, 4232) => 12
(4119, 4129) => 12.3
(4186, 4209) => 11.8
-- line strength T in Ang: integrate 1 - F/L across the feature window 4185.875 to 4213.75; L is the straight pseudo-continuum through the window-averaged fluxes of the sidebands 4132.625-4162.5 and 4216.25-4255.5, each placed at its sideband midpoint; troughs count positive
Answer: -0.9 Ang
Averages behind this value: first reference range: 12.3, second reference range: 11.2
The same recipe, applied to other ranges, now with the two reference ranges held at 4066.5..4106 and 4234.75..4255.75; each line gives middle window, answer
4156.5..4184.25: -2.0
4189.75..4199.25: -0.3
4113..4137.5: -1.0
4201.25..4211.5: -0.4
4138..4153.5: 0.1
